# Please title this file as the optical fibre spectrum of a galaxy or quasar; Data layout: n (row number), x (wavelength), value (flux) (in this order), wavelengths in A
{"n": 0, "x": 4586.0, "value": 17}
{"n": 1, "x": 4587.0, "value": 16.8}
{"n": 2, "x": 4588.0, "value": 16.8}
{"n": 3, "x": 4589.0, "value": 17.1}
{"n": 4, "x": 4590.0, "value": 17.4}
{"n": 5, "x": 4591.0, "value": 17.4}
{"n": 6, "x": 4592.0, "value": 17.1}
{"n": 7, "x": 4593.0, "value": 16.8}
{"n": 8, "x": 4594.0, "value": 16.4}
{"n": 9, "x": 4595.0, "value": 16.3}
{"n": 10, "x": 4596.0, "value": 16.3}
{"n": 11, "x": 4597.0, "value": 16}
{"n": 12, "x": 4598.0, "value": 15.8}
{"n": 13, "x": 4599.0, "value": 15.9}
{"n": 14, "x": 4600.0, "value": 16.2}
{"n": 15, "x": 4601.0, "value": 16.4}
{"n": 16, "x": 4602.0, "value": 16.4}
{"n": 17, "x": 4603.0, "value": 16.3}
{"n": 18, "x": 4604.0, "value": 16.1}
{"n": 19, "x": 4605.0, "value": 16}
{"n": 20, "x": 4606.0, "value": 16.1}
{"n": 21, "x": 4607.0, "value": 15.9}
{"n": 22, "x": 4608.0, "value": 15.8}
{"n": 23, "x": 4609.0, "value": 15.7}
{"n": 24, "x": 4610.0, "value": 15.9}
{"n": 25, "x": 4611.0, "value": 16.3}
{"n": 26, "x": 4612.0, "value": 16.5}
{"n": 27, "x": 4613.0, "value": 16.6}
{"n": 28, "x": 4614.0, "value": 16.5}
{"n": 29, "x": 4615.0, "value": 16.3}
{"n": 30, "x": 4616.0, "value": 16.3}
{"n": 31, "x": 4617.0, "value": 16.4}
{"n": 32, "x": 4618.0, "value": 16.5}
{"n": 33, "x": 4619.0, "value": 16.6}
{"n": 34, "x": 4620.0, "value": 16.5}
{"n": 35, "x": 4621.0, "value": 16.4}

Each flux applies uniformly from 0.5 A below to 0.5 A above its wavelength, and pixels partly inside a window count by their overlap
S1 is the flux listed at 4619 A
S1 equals 16.6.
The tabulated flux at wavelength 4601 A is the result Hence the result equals 16.4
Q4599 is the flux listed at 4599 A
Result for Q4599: 15.9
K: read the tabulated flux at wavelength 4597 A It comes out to 16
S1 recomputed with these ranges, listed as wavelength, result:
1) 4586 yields 17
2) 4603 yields 16.3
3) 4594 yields 16.4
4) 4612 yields 16.5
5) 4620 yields 16.5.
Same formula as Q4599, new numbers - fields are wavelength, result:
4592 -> 17.1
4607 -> 15.9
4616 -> 16.3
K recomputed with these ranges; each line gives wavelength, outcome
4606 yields 16.1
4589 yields 17.1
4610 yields 15.9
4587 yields 16.8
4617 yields 16.4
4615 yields 16.3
